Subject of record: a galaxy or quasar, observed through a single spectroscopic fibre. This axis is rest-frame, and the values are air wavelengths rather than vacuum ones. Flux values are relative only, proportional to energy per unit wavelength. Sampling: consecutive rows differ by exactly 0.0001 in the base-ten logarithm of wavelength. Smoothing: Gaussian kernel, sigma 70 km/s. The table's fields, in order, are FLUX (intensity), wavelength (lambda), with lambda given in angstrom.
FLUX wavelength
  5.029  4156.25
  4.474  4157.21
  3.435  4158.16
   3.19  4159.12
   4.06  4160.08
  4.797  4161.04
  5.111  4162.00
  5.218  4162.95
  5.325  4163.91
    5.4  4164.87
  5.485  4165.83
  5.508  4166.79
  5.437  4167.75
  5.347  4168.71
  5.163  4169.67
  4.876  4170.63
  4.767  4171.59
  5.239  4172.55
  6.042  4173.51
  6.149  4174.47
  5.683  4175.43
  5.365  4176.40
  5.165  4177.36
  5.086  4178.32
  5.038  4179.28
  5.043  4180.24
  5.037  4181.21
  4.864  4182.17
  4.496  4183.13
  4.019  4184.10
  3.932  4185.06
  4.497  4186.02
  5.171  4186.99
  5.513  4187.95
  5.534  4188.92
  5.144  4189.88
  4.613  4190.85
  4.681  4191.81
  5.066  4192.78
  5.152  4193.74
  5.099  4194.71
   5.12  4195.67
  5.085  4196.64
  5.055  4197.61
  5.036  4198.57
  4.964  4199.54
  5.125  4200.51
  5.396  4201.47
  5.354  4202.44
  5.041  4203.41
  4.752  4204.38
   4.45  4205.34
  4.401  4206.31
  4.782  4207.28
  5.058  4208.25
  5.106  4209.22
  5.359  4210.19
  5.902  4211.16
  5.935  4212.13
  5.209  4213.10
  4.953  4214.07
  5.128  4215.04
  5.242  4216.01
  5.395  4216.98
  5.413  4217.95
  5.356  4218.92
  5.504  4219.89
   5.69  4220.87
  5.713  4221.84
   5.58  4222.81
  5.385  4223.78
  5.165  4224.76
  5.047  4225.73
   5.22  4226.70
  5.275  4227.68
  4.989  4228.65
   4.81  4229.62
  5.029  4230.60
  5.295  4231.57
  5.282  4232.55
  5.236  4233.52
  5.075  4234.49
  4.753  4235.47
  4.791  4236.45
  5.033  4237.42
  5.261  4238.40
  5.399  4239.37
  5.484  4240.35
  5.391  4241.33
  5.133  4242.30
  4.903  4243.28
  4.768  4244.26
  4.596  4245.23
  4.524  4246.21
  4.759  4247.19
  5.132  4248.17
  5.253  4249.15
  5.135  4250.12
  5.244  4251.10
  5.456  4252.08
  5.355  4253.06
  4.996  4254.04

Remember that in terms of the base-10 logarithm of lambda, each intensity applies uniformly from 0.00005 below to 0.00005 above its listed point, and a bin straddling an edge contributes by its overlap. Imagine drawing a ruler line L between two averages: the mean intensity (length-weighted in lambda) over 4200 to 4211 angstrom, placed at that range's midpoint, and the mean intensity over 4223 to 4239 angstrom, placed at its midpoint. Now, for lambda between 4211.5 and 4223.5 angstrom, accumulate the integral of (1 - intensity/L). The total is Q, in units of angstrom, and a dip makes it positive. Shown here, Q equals -0.9 angstrom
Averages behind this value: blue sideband 5.01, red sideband 5.11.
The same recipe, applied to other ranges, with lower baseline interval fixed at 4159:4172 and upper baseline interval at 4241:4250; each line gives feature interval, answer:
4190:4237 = -1.6 angstrom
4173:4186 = -0.1 angstrom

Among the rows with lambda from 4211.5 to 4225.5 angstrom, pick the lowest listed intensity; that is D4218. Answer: 4.953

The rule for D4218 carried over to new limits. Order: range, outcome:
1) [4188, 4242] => 4.401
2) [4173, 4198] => 3.932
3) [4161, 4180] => 4.767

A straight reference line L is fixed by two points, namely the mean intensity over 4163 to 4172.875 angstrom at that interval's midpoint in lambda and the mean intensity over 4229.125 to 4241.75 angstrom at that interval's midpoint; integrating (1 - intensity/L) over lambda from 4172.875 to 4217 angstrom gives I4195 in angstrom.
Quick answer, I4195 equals 1.0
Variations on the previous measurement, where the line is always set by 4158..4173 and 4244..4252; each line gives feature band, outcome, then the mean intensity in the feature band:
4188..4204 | -0.52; 5.1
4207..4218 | -0.77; 5.29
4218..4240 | -1.22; 5.23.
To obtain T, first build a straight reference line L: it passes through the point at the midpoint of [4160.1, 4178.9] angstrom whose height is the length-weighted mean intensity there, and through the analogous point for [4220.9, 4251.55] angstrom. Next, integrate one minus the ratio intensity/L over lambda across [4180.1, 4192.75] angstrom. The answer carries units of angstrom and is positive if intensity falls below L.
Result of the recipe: 1.1 angstrom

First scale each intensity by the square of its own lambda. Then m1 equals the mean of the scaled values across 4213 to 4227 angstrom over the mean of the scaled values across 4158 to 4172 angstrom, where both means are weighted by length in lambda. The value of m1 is 1.12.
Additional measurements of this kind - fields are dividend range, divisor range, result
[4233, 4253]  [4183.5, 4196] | 1.07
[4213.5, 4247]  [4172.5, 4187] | 1.05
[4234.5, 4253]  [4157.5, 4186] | 1.06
